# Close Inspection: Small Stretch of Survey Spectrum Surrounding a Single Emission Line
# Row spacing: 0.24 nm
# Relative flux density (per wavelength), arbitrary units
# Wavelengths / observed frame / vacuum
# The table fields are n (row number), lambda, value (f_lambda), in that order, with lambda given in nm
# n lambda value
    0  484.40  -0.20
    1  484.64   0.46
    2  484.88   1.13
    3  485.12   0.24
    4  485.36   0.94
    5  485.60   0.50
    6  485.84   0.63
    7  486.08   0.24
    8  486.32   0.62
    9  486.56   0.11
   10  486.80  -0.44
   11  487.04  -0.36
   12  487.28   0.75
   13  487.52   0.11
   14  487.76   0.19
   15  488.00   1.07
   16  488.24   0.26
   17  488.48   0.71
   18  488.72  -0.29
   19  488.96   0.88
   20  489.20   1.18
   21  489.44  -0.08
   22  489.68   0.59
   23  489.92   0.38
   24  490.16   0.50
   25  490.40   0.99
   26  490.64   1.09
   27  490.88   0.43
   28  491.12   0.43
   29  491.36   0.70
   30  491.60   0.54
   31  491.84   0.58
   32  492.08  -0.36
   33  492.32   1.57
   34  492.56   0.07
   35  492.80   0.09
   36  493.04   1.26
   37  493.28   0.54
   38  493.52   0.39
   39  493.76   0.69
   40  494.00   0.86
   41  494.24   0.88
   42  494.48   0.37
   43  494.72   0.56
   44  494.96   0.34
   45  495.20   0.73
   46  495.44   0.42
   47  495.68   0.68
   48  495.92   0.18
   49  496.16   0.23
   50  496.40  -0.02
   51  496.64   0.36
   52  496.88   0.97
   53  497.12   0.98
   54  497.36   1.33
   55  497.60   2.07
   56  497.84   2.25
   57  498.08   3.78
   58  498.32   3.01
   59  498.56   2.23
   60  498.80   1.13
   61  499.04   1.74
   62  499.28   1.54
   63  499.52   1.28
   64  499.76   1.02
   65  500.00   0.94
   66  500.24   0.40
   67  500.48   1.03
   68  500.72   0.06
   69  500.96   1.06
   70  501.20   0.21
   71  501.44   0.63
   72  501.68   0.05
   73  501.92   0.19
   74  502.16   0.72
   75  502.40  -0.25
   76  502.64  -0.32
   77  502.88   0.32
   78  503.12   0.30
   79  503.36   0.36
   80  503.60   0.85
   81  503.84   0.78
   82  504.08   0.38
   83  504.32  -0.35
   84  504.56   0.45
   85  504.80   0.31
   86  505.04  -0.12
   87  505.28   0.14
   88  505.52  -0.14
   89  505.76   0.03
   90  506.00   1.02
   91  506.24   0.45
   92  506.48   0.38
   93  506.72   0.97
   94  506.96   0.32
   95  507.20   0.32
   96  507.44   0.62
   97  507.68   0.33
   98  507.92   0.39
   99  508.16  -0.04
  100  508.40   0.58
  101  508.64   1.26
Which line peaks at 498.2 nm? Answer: C IV 1549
